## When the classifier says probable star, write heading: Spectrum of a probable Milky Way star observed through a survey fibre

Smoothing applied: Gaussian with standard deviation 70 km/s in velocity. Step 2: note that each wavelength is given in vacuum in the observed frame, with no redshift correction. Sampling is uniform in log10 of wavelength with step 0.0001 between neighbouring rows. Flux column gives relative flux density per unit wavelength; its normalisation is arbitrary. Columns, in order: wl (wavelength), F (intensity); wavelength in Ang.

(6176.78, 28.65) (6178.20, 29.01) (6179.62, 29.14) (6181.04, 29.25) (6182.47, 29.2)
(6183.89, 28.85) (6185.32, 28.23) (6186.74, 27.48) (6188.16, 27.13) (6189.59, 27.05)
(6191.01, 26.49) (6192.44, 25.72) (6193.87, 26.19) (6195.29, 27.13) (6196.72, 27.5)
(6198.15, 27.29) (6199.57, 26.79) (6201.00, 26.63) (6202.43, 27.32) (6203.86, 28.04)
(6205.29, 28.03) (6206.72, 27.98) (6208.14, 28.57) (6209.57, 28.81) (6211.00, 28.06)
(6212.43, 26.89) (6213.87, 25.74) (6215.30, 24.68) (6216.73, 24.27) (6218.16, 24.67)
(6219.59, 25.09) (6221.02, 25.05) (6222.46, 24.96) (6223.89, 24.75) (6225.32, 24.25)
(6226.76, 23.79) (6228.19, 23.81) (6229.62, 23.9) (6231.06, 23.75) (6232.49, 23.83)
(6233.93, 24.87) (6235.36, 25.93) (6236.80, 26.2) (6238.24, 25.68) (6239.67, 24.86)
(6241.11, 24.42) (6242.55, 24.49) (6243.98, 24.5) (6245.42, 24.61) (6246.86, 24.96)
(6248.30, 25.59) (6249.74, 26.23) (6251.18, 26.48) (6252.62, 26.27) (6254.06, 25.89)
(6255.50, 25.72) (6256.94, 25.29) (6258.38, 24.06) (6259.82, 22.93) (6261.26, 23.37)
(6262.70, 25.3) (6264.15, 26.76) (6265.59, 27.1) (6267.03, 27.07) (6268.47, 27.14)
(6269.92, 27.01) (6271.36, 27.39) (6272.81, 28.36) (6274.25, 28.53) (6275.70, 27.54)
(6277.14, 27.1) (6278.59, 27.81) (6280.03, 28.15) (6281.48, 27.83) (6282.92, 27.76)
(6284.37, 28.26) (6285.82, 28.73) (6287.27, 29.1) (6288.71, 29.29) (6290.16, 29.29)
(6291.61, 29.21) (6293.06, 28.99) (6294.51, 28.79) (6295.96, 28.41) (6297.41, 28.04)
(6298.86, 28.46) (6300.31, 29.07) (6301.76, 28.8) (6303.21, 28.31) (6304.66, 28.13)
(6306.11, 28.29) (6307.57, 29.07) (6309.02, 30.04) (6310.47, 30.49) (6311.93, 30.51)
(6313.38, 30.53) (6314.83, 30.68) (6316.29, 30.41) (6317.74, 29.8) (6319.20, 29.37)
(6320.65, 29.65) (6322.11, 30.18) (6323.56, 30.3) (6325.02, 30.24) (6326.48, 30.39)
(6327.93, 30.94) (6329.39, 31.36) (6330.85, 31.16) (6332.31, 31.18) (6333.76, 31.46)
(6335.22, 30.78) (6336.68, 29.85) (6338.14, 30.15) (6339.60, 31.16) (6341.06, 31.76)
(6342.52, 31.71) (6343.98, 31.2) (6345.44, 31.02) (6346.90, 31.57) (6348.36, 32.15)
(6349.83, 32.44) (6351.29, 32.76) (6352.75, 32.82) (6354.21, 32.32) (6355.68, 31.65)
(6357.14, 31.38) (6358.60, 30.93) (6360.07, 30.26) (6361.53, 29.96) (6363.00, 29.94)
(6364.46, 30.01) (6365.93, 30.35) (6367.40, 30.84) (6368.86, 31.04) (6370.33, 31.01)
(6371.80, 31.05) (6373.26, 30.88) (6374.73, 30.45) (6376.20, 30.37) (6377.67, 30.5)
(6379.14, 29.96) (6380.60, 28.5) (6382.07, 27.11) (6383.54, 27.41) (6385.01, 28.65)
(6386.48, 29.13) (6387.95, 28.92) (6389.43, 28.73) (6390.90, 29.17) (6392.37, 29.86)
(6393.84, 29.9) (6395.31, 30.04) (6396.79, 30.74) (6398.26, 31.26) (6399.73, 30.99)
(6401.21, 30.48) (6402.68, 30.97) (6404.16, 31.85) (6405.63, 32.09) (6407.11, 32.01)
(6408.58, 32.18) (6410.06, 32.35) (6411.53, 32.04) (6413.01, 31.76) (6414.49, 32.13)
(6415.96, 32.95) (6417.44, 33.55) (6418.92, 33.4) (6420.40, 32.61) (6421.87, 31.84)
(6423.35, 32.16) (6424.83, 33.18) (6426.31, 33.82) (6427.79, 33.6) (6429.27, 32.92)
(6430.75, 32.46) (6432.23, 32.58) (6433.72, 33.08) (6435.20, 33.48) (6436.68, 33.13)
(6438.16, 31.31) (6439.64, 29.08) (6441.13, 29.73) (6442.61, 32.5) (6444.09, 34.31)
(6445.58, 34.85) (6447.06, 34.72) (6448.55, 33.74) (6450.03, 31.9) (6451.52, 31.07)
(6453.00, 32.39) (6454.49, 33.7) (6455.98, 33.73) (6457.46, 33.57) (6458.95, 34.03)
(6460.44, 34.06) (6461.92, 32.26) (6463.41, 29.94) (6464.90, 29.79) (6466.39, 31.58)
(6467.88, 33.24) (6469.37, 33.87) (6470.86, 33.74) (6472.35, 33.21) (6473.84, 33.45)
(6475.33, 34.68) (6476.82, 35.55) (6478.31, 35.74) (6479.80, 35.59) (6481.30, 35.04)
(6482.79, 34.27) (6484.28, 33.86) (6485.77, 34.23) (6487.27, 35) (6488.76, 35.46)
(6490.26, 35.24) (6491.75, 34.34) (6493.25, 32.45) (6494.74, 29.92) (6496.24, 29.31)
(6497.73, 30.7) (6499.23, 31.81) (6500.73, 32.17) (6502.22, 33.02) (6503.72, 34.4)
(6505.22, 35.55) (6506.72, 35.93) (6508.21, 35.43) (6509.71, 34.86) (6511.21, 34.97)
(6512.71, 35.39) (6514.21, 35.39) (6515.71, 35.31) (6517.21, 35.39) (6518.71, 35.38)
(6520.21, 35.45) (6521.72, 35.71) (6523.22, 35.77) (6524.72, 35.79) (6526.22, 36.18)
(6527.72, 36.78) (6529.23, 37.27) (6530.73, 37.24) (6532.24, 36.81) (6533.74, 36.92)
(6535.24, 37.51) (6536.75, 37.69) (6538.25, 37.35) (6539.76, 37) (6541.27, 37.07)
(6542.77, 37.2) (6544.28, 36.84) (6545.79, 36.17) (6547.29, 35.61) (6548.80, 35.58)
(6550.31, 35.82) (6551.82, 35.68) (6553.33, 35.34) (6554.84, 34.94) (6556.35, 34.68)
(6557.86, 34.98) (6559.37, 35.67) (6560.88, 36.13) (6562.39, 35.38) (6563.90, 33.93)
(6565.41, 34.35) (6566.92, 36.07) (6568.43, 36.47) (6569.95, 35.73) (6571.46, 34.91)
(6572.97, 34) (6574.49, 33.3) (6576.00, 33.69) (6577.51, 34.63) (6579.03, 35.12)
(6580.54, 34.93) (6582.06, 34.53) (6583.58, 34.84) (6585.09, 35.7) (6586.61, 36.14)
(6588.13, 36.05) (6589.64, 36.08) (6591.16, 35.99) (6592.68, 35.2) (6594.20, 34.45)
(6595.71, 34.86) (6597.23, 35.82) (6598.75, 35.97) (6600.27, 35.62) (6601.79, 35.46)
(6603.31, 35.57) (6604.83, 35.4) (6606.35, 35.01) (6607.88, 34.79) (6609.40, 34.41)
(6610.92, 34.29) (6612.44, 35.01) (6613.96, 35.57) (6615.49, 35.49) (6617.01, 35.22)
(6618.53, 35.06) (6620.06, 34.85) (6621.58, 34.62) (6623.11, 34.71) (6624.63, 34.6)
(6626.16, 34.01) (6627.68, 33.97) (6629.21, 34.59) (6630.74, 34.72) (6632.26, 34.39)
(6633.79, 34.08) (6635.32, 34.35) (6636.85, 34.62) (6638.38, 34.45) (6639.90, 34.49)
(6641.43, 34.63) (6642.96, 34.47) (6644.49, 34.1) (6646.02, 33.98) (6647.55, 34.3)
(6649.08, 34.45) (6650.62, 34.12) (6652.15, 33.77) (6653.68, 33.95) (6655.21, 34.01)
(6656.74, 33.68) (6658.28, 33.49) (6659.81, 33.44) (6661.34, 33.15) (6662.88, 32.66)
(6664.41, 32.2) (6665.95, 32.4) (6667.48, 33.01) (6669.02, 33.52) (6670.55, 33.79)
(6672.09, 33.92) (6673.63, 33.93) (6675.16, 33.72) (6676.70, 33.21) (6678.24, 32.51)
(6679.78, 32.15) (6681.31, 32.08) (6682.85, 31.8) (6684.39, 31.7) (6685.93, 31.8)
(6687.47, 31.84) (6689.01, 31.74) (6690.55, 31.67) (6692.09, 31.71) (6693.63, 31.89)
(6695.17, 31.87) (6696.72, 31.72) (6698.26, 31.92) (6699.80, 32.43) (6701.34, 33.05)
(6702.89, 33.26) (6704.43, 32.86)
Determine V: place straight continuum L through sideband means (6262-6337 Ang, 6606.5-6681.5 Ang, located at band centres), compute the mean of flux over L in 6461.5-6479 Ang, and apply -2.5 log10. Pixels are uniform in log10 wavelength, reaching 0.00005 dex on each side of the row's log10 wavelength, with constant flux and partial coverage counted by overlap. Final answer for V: -0.053 mag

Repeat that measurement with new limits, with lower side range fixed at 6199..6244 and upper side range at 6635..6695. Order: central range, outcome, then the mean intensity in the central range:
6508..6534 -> -0.17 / 35.9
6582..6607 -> -0.11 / 35.5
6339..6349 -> -0.14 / 31.5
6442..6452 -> -0.13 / 33.4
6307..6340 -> -0.11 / 30.4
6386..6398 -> -0.04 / 29.6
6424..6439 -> -0.13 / 32.9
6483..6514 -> -0.11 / 33.7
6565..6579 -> -0.10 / 34.8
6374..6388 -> -0.03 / 29.1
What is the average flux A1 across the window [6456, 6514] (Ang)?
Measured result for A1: 33.6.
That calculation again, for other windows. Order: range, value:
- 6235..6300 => 26.8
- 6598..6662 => 34.5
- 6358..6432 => 31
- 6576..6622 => 35.2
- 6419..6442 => 32.4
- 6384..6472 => 32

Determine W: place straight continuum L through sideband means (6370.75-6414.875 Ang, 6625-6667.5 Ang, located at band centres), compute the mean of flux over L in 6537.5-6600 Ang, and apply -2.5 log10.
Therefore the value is -0.08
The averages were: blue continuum 30.4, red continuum 33.9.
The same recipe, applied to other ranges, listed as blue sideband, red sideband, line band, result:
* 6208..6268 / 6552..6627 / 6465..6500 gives -0.05 mag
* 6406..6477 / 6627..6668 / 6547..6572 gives -0.06 mag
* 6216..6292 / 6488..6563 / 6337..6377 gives -0.06 mag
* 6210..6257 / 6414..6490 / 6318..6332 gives -0.07 mag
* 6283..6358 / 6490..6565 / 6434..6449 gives 0.02 mag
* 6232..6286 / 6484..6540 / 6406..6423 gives -0.03 mag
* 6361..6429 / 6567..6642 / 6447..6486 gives -0.04 mag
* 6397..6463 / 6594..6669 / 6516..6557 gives -0.09 mag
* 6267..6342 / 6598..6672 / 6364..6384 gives 0.01 mag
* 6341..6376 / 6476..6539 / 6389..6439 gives 0.02 mag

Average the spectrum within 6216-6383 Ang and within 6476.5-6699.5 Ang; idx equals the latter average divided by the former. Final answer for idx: 1.2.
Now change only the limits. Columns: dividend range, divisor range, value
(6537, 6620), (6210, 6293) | 1.36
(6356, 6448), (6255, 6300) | 1.14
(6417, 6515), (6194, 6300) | 1.26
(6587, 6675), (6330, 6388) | 1.12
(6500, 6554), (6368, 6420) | 1.17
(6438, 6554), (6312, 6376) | 1.11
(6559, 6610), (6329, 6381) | 1.13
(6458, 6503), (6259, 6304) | 1.20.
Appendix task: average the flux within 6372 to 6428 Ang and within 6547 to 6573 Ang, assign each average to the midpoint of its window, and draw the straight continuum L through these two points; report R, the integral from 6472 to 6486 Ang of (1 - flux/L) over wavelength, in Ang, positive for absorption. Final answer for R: -0.6 Ang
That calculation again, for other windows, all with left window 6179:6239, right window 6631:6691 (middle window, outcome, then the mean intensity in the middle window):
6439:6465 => -2.11 Ang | 32.6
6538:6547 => -1.51 Ang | 36.8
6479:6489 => -1.34 Ang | 34.8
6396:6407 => -0.70 Ang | 31.2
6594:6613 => -1.55 Ang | 35.2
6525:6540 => -2.69 Ang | 37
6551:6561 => -1.11 Ang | 35.3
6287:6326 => -2.08 Ang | 29.4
